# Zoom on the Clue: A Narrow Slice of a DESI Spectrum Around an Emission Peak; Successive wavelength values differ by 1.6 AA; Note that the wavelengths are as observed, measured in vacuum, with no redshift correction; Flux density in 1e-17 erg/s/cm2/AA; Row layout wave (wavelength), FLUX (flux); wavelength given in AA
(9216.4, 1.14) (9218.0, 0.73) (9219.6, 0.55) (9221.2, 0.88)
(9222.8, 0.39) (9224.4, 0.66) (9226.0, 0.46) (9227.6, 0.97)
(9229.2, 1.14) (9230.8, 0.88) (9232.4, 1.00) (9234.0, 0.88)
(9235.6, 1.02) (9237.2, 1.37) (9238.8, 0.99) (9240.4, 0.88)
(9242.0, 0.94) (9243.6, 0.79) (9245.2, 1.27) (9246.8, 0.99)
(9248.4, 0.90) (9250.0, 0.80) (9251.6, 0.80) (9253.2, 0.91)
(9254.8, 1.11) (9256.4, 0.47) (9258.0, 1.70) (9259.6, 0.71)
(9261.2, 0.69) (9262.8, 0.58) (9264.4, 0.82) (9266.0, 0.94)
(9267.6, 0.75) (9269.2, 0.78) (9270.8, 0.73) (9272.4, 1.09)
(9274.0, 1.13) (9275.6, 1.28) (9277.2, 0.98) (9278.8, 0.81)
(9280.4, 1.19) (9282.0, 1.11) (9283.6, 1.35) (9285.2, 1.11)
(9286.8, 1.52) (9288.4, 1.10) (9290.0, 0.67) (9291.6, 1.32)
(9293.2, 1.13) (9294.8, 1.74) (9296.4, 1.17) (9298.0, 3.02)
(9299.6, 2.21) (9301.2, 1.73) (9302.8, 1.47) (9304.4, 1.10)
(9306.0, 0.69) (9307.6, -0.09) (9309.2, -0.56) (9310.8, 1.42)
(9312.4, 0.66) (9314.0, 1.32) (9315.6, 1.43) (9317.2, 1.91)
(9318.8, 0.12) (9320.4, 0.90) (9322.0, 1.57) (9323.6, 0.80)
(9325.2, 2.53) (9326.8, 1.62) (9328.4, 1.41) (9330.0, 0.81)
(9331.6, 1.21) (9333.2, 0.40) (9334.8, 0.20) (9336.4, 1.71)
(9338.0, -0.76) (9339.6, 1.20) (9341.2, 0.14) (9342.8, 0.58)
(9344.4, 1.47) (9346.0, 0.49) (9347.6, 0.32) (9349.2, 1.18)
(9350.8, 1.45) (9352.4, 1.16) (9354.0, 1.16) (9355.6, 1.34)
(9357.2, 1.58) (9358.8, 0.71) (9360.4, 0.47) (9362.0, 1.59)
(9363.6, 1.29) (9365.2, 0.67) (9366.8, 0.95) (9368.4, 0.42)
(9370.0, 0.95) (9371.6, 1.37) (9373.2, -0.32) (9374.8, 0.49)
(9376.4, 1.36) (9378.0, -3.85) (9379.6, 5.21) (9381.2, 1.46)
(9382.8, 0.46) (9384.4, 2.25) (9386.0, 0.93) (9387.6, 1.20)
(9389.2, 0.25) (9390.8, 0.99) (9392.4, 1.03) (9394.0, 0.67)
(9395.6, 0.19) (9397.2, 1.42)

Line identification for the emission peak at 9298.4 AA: [S II] 6716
